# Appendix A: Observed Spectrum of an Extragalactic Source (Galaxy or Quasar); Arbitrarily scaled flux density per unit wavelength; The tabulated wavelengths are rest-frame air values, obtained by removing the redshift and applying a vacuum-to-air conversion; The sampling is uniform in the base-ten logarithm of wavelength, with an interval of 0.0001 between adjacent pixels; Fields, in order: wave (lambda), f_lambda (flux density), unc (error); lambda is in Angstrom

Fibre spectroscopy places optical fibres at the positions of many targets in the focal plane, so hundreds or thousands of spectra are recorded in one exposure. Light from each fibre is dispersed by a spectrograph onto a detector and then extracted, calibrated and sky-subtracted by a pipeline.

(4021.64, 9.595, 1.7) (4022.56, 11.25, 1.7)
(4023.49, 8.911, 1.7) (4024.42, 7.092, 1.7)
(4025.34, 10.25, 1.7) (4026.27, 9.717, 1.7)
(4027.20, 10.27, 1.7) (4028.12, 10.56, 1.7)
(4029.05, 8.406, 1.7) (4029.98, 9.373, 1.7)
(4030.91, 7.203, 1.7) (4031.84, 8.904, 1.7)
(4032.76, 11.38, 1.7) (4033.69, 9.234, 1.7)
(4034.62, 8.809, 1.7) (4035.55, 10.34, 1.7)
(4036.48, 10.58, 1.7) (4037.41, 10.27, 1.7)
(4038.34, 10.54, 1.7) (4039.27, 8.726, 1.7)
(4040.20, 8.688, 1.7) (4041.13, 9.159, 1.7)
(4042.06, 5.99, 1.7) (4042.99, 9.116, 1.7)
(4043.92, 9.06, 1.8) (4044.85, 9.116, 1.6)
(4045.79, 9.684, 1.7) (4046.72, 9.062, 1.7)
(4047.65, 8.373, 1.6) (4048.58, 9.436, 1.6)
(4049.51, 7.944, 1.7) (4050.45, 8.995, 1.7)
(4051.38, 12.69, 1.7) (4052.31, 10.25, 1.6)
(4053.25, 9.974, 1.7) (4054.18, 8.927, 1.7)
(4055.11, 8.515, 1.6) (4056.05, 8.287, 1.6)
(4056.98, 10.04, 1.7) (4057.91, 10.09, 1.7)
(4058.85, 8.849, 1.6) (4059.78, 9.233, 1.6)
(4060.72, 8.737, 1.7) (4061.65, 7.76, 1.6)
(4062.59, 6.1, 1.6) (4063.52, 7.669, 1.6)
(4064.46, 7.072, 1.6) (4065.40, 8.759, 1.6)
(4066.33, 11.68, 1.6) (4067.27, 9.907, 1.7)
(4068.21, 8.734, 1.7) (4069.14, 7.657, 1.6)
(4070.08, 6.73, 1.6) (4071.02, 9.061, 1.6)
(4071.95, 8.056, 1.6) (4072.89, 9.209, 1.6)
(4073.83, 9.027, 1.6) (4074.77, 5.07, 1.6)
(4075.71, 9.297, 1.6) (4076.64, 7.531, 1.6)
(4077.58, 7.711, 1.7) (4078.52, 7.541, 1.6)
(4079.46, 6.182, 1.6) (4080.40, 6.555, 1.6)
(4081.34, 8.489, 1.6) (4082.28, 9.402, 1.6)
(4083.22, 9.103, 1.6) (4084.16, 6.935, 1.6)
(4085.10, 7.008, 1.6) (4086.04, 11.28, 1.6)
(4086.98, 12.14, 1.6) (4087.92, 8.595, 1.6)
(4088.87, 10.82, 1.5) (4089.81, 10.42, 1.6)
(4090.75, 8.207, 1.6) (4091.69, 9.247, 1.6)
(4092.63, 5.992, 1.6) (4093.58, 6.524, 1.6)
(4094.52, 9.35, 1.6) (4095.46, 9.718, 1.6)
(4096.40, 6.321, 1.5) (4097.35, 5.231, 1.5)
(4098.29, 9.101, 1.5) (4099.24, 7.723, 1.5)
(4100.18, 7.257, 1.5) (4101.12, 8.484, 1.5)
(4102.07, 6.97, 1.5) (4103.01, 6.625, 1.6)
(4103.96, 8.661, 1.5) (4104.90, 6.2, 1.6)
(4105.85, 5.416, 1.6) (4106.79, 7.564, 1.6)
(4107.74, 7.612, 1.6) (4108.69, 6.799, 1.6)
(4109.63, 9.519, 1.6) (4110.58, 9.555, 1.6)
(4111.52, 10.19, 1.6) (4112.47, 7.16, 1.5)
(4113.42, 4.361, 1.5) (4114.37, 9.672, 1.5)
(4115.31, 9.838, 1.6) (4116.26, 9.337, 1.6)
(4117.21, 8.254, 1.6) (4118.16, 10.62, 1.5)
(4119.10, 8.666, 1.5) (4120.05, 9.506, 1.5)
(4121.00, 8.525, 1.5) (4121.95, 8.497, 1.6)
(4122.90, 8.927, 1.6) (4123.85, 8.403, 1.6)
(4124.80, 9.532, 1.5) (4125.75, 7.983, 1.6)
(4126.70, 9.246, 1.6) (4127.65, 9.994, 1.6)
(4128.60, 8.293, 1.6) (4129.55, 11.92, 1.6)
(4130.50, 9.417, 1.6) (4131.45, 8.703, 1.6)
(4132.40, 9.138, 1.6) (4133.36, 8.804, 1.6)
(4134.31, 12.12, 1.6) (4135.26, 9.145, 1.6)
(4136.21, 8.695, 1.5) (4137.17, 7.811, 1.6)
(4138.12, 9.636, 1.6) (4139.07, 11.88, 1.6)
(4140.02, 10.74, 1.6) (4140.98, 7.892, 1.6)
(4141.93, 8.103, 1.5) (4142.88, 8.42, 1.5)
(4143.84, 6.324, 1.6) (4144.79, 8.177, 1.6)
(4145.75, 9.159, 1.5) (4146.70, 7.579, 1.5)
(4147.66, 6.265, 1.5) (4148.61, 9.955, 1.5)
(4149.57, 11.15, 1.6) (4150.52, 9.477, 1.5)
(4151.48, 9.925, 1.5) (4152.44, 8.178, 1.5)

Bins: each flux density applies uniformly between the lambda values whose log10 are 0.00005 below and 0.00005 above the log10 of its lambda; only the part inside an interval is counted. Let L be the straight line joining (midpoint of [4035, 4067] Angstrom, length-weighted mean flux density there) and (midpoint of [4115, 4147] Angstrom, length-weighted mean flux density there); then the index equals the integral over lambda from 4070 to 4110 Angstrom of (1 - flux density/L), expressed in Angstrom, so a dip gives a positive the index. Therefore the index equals 4.8 Angstrom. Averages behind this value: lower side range 9.11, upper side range 9.1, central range 8.02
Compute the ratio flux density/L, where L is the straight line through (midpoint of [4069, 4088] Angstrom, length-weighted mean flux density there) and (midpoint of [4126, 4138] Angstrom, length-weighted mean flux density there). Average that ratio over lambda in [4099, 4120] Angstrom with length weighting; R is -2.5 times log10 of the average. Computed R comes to 0.11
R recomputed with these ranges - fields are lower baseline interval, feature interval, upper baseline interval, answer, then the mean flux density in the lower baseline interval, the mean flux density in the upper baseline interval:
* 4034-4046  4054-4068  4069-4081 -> -0.06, 9.22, 7.67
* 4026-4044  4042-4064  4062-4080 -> -0.03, 9.32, 8.04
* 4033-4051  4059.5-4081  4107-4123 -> 0.12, 9.15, 8.62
